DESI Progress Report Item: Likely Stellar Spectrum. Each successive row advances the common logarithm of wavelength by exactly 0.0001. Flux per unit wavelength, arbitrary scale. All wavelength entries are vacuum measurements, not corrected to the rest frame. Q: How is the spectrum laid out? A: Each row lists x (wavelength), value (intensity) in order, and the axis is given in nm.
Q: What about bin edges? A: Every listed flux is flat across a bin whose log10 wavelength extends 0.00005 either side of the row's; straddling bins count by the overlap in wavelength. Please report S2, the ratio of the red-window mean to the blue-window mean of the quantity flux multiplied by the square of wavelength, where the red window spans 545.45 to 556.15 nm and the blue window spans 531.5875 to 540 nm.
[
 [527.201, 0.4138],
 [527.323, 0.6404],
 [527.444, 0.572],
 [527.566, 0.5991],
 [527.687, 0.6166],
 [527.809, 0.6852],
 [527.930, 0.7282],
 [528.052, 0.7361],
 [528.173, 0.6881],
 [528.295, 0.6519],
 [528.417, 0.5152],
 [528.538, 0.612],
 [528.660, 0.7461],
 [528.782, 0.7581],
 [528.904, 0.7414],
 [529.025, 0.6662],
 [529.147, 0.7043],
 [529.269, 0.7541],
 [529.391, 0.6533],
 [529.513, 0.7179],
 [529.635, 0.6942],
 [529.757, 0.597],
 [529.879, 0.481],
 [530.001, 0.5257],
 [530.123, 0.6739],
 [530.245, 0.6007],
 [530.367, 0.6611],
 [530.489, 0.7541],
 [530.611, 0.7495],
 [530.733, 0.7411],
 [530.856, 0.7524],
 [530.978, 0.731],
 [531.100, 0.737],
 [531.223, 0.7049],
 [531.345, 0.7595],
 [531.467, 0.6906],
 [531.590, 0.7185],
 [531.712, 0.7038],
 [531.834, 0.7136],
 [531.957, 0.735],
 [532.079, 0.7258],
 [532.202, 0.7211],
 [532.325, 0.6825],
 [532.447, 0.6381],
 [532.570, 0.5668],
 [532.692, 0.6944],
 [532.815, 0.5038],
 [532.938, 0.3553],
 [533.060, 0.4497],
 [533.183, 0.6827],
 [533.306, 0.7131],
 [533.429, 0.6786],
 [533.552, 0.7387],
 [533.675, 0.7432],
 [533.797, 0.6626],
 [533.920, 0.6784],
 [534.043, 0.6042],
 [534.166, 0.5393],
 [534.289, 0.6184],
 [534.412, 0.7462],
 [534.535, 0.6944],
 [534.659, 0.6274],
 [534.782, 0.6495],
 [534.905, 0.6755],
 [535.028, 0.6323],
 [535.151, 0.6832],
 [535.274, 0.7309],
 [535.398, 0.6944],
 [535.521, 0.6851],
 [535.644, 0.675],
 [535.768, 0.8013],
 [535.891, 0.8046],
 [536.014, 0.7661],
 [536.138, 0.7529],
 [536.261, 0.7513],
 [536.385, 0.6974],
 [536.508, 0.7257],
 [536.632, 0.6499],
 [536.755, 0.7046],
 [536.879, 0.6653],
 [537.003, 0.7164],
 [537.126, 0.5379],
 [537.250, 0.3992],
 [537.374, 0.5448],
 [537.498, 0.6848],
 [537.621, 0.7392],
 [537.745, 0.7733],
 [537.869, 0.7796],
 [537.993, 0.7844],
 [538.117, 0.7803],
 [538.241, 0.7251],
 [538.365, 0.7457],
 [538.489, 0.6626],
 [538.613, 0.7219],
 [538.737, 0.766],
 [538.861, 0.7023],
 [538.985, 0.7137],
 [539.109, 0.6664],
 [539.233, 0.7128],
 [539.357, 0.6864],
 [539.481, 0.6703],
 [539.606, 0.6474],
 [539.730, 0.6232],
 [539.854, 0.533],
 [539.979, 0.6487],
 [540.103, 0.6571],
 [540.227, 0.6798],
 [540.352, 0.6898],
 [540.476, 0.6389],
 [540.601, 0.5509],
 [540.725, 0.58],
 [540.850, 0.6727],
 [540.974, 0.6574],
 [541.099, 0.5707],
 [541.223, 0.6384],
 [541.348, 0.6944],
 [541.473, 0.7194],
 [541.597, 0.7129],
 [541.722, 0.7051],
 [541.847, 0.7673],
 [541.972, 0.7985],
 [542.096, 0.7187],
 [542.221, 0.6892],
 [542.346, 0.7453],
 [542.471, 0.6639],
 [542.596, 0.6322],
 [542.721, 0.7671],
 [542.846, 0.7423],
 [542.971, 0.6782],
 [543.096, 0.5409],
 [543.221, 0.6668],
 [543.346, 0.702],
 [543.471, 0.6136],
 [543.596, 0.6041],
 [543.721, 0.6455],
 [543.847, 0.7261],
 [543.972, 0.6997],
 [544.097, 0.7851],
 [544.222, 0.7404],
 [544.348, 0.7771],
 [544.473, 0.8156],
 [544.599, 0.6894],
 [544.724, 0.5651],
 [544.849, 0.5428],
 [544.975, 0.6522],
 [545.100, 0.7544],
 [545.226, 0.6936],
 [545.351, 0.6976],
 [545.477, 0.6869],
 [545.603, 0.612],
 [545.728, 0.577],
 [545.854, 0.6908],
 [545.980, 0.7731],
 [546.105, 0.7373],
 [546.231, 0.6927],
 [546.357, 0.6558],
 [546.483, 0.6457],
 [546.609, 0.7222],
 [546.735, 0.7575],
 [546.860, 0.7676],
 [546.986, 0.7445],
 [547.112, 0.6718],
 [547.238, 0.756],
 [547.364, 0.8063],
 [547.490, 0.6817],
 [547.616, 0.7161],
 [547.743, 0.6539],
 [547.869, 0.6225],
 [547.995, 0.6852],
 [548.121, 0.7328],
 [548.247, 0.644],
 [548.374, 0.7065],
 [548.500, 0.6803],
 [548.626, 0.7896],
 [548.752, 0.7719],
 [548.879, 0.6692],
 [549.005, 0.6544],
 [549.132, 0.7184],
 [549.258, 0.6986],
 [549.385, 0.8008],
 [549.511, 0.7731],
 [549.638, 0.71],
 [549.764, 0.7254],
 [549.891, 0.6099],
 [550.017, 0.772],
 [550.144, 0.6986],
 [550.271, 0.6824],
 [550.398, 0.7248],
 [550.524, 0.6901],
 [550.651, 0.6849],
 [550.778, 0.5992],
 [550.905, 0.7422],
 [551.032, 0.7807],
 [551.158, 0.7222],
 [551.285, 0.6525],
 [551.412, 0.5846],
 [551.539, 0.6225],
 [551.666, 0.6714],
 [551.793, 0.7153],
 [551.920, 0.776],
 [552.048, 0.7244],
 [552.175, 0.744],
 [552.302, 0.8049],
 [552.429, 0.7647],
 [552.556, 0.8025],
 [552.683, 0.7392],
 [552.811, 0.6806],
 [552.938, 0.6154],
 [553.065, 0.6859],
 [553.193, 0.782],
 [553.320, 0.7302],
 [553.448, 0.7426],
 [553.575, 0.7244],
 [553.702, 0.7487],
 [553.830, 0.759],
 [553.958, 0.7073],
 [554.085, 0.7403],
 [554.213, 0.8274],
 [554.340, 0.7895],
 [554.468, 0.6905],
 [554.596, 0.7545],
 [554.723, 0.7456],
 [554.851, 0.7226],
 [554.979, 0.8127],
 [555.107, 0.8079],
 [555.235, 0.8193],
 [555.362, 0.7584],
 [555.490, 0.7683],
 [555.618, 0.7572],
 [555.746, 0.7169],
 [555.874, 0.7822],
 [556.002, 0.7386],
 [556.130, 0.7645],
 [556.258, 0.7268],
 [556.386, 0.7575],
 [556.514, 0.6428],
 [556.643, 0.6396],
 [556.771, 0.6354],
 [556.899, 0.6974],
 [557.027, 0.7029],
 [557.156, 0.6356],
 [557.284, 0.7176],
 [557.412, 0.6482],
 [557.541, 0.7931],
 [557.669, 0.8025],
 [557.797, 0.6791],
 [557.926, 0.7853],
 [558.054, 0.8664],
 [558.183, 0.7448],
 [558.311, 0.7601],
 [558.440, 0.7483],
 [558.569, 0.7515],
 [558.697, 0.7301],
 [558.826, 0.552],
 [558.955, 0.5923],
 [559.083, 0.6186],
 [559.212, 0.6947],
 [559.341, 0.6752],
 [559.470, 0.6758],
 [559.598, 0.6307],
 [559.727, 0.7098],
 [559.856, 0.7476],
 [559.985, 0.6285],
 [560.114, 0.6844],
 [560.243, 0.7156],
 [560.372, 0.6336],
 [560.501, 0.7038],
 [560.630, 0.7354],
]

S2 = 1.1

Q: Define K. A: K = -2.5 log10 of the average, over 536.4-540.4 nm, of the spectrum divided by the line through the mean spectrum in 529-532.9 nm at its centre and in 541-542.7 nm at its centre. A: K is 0.02 mag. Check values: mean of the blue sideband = 0.678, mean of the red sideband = 0.697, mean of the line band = 0.679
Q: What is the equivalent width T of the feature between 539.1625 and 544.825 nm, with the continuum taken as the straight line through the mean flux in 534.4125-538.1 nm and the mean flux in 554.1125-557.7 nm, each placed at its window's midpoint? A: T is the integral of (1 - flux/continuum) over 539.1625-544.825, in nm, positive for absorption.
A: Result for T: 0.24 nm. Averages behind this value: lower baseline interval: 0.692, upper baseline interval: 0.737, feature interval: 0.676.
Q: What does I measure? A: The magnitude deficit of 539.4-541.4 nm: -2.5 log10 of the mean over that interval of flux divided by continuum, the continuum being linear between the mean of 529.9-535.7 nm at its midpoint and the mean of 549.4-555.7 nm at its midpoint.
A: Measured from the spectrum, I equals 0.09 mag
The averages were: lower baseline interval 0.668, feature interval 0.635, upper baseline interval 0.729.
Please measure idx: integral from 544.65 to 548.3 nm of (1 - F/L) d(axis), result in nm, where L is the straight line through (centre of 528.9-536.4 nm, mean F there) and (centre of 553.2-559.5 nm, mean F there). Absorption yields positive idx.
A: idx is 0.102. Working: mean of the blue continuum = 0.677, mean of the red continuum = 0.729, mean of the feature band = 0.688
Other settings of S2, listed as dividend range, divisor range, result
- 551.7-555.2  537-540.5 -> 1.16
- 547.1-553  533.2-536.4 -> 1.08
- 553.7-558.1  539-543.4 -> 1.16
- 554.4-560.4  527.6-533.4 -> 1.18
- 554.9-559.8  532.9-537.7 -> 1.17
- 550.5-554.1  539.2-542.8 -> 1.11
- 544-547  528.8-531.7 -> 1.07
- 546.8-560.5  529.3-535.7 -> 1.16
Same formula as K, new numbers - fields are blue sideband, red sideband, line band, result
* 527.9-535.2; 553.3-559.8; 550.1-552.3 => 0.02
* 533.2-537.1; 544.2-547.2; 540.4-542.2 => 0.03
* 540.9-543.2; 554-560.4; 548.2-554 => -0.01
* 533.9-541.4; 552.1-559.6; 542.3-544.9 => 0.02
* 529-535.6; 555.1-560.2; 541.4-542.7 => -0.05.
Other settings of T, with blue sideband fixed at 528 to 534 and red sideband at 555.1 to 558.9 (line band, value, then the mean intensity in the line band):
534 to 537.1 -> -0.04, 0.69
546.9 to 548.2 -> 0.00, 0.707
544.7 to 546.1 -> 0.08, 0.665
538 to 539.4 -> -0.06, 0.72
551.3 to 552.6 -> 0.00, 0.717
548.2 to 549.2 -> 0.01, 0.705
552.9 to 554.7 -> -0.04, 0.738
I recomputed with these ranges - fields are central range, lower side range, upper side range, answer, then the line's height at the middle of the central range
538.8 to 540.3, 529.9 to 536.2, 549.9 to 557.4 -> 0.047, 0.691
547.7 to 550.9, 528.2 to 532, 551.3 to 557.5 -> 0.026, 0.718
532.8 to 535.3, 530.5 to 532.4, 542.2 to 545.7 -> 0.122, 0.716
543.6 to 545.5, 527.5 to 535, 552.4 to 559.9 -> 0.005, 0.698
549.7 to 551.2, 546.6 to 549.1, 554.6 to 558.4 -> 0.026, 0.72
